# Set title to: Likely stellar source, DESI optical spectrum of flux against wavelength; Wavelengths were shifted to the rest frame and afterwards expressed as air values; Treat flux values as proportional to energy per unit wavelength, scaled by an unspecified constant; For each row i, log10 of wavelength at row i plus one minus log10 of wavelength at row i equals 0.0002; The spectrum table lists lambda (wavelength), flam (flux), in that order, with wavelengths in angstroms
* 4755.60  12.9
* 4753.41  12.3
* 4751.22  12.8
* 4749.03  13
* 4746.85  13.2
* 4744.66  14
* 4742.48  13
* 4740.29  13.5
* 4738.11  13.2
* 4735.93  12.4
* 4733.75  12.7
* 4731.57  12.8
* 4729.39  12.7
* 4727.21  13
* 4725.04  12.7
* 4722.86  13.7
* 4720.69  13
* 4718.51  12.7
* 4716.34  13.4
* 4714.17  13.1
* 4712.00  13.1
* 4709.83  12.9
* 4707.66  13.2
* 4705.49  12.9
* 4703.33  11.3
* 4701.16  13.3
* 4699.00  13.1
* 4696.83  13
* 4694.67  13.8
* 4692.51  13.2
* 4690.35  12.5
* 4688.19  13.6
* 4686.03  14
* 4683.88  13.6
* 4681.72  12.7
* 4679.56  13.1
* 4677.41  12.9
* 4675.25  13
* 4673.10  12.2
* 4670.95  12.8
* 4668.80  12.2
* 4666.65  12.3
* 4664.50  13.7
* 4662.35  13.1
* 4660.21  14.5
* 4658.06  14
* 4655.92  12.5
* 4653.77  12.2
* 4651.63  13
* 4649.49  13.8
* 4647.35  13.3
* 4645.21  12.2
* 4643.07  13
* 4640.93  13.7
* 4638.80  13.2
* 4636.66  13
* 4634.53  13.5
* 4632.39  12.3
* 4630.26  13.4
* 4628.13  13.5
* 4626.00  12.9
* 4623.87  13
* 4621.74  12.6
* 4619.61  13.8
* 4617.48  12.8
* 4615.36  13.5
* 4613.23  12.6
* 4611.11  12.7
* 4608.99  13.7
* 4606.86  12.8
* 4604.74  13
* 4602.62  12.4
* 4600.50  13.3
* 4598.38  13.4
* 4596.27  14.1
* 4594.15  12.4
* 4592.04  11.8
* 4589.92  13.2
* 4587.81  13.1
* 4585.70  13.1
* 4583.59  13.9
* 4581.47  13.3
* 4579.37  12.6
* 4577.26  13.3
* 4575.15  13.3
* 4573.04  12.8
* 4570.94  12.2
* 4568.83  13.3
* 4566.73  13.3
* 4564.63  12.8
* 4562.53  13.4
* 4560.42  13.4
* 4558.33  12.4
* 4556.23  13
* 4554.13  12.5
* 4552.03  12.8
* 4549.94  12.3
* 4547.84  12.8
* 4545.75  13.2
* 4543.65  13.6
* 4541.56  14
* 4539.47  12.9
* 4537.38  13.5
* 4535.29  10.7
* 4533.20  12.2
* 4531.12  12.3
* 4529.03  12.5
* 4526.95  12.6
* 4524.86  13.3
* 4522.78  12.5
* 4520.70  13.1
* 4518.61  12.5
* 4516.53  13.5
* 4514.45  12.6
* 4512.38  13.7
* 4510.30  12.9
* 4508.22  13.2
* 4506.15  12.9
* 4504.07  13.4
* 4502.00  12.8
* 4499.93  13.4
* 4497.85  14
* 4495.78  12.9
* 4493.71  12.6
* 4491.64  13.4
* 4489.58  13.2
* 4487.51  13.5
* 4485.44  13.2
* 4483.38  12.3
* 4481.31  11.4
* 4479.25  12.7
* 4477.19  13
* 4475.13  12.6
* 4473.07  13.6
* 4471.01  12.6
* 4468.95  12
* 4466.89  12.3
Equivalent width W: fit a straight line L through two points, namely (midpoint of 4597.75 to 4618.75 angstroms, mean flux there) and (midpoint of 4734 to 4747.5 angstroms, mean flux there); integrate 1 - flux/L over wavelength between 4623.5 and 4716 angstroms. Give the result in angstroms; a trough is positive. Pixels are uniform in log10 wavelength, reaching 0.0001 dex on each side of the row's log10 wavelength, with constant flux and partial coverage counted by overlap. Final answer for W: 0.2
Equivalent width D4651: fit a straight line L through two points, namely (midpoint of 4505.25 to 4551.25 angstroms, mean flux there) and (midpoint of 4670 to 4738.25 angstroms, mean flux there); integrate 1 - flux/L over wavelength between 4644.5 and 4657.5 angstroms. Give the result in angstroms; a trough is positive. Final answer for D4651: 0.05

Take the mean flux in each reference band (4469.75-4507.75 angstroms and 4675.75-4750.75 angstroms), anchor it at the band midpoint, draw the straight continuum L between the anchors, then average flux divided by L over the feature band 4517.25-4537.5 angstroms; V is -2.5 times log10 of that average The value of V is 0.04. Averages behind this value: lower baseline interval 13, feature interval 12.5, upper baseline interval 13.1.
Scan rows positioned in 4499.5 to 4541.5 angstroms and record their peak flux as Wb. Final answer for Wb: 13.7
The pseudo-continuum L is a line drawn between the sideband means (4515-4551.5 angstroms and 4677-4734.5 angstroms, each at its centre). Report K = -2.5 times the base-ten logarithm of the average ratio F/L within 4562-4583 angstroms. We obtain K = -0.02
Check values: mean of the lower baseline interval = 12.8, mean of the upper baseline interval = 13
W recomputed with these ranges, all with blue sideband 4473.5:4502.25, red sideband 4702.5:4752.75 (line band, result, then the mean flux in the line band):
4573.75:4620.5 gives -0.47 angstroms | 13.1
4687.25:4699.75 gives -0.22 angstroms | 13.2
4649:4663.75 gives -0.37 angstroms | 13.3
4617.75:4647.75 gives -0.29 angstroms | 13.1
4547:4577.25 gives 0.14 angstroms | 12.9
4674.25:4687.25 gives -0.25 angstroms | 13.2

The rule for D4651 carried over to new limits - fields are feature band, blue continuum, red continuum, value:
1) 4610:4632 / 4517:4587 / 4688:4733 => -0.2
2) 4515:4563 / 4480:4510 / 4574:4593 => 0.8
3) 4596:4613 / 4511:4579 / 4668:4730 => -0.2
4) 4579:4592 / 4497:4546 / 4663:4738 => -0.2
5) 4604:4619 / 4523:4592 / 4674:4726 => -0.1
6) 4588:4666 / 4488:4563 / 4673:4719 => -0.6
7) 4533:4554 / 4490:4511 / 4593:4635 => 0.5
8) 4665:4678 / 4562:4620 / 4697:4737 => 0.3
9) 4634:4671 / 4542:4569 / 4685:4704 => -0.1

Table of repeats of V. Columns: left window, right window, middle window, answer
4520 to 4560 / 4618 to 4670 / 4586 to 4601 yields -0.01 mag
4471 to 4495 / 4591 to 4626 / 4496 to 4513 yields -0.03 mag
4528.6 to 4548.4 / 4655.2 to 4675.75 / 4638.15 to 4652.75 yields -0.01 mag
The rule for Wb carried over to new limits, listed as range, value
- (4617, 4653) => 13.8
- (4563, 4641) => 14.1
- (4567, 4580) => 13.3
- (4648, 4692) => 14.5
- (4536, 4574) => 14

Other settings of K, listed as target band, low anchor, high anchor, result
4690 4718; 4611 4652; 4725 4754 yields 0.00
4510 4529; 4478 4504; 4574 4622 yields 0.00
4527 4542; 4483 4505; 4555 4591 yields 0.05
